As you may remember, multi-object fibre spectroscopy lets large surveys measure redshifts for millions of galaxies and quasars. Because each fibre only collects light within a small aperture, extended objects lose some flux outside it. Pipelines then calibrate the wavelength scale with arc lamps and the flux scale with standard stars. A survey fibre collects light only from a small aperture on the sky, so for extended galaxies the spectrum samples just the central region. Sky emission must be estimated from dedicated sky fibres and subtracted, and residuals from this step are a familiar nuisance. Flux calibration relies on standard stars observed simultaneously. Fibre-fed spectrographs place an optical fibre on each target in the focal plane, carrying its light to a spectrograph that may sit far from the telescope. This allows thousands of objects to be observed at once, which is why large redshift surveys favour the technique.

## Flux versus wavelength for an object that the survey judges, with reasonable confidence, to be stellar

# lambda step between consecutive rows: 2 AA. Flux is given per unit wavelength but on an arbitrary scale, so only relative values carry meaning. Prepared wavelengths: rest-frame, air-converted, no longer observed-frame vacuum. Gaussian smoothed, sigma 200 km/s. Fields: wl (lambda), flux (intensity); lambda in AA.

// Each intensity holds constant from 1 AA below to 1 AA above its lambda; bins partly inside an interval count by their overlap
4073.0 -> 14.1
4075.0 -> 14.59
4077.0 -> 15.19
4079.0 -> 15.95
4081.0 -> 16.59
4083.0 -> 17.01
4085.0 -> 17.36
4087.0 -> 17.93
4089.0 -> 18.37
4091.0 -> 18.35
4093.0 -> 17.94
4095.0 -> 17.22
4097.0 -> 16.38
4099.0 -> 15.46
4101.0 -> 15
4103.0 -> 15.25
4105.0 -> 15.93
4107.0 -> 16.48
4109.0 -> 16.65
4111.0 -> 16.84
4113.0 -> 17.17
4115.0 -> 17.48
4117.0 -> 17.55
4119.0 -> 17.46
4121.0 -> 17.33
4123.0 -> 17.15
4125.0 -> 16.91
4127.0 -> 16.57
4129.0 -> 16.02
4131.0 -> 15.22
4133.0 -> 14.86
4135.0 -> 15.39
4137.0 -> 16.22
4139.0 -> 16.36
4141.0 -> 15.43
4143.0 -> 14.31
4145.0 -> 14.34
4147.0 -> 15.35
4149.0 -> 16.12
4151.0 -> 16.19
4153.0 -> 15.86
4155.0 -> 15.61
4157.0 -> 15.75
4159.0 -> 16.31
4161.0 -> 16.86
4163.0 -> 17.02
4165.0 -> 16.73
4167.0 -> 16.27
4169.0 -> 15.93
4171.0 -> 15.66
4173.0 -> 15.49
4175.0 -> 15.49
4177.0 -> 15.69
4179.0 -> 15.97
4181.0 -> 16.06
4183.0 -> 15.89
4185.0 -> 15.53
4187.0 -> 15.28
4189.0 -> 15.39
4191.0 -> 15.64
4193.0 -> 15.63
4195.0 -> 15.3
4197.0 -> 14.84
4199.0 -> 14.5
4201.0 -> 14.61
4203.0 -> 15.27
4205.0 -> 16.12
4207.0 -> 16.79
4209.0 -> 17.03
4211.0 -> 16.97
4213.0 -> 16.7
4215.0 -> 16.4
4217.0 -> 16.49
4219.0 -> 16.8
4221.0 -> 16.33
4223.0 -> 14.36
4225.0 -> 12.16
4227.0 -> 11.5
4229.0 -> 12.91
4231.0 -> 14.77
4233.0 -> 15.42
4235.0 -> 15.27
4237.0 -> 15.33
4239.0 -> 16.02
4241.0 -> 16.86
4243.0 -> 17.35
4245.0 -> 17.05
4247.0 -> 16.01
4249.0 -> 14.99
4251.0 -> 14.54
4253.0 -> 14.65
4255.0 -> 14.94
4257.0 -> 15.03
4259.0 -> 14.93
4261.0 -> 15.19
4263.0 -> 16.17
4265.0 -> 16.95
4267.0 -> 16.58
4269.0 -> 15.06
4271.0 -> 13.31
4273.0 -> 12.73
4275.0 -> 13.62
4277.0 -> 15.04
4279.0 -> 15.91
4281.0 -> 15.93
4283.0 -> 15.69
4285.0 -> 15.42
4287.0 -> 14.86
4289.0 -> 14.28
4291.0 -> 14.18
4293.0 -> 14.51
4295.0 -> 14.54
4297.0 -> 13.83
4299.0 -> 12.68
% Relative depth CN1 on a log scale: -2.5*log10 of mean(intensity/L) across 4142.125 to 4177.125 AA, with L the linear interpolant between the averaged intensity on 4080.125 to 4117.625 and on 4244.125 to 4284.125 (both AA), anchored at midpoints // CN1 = 0.03 mag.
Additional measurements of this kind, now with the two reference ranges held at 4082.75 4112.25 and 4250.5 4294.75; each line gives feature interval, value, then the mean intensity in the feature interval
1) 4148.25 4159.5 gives 0.018 mag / 16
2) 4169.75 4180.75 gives 0.021 mag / 15.7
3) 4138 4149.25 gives 0.073 mag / 15.3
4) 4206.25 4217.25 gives -0.076 mag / 16.7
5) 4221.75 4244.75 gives 0.041 mag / 14.8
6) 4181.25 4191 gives 0.021 mag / 15.6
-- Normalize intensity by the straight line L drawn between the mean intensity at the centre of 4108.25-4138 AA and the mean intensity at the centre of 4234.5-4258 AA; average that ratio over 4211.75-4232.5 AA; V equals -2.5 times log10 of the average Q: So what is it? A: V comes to 0.07 mag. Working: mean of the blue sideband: 16.6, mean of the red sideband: 15.7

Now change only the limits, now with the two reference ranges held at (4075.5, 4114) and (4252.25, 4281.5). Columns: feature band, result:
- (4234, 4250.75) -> -0.05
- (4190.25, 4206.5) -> 0.03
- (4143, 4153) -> 0.05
